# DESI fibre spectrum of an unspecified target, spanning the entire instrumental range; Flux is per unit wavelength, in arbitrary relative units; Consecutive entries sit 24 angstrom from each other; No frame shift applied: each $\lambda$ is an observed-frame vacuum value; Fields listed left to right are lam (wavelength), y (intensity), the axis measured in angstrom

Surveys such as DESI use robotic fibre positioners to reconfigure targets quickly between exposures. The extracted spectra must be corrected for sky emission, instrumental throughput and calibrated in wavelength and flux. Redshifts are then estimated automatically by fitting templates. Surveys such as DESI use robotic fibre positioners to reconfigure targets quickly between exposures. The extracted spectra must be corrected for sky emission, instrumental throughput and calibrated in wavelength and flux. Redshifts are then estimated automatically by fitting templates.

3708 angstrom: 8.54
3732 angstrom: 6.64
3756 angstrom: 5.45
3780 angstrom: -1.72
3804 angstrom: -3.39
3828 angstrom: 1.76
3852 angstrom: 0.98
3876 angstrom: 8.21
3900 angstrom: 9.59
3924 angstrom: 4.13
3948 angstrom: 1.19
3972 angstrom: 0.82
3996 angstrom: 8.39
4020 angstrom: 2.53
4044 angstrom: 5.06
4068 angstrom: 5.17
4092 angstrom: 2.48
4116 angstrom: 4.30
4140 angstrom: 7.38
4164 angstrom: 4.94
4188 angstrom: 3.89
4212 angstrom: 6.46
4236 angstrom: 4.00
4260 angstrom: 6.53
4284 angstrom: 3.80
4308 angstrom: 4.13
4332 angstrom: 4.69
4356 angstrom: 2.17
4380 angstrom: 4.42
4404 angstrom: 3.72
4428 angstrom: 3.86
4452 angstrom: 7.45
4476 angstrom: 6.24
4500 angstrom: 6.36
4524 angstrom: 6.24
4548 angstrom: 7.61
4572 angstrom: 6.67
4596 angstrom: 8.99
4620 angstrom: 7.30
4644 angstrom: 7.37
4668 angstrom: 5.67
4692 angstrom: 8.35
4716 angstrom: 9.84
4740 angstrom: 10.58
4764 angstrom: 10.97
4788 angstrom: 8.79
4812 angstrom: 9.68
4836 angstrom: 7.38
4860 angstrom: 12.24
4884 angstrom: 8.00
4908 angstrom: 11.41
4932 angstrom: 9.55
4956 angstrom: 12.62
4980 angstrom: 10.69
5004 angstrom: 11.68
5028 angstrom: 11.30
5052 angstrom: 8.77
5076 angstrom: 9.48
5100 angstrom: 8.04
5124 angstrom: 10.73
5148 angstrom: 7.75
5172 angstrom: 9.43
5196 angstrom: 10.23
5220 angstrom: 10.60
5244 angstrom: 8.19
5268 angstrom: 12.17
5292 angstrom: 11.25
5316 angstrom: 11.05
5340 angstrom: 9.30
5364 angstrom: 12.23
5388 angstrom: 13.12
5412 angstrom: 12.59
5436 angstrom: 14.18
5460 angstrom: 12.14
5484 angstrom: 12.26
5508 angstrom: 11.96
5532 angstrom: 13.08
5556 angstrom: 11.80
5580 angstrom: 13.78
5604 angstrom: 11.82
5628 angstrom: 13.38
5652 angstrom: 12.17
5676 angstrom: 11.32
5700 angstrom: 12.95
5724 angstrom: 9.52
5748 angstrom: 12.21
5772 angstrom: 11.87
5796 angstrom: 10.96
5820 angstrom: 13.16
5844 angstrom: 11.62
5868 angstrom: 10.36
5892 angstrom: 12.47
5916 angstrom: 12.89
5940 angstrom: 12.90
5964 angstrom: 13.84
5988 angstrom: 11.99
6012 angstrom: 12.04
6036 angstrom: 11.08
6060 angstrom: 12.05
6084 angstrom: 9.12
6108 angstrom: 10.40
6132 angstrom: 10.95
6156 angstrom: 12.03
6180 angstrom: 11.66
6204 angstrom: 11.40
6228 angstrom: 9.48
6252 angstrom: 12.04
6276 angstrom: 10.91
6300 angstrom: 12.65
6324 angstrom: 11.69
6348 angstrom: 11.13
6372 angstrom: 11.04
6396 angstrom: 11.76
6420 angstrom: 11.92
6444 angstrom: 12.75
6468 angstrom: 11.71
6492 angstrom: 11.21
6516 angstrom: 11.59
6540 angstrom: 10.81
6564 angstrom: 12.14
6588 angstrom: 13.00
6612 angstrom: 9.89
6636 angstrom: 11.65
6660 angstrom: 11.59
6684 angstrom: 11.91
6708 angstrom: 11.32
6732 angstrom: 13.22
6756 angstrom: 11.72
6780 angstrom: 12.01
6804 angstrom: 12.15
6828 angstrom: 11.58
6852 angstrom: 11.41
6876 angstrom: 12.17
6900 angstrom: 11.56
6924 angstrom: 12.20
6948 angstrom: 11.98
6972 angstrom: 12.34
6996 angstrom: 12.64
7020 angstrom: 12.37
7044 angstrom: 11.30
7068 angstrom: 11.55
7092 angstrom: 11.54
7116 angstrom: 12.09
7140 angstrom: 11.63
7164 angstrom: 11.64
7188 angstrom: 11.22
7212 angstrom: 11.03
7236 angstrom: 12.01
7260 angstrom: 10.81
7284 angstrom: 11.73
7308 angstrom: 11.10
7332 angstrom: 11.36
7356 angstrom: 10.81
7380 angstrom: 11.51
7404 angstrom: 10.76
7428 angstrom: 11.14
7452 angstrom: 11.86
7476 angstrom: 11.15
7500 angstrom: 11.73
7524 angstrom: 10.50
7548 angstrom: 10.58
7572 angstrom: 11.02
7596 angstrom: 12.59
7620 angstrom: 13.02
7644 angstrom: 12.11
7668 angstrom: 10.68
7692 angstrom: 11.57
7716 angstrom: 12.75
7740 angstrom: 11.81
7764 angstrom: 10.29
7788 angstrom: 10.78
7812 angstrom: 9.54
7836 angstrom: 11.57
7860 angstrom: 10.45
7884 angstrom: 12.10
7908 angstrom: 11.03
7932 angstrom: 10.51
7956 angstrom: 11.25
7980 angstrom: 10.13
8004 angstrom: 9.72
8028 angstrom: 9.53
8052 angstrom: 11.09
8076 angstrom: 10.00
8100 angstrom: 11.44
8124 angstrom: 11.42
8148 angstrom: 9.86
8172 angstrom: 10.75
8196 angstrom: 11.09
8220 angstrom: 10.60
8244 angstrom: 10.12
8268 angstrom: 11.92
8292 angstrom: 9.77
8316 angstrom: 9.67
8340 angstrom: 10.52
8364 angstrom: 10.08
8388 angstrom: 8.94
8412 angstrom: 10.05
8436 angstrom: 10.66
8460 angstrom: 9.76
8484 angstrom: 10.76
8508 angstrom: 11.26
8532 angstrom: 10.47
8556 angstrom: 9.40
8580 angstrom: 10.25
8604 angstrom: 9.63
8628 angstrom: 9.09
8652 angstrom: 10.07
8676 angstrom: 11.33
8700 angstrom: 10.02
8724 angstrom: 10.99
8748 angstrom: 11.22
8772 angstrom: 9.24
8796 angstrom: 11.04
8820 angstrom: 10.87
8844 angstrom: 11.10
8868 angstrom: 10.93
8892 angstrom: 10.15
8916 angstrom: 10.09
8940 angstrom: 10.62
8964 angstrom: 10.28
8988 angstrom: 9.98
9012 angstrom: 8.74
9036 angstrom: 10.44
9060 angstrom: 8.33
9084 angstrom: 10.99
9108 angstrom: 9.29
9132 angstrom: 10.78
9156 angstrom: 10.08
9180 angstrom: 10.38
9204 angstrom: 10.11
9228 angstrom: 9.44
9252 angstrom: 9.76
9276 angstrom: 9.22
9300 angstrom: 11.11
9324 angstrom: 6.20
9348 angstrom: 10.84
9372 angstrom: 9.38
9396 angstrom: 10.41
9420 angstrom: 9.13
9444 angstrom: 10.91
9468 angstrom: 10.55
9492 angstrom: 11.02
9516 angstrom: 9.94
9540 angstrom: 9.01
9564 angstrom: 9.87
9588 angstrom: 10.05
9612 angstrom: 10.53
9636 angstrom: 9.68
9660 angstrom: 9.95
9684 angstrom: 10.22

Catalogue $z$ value 0.175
